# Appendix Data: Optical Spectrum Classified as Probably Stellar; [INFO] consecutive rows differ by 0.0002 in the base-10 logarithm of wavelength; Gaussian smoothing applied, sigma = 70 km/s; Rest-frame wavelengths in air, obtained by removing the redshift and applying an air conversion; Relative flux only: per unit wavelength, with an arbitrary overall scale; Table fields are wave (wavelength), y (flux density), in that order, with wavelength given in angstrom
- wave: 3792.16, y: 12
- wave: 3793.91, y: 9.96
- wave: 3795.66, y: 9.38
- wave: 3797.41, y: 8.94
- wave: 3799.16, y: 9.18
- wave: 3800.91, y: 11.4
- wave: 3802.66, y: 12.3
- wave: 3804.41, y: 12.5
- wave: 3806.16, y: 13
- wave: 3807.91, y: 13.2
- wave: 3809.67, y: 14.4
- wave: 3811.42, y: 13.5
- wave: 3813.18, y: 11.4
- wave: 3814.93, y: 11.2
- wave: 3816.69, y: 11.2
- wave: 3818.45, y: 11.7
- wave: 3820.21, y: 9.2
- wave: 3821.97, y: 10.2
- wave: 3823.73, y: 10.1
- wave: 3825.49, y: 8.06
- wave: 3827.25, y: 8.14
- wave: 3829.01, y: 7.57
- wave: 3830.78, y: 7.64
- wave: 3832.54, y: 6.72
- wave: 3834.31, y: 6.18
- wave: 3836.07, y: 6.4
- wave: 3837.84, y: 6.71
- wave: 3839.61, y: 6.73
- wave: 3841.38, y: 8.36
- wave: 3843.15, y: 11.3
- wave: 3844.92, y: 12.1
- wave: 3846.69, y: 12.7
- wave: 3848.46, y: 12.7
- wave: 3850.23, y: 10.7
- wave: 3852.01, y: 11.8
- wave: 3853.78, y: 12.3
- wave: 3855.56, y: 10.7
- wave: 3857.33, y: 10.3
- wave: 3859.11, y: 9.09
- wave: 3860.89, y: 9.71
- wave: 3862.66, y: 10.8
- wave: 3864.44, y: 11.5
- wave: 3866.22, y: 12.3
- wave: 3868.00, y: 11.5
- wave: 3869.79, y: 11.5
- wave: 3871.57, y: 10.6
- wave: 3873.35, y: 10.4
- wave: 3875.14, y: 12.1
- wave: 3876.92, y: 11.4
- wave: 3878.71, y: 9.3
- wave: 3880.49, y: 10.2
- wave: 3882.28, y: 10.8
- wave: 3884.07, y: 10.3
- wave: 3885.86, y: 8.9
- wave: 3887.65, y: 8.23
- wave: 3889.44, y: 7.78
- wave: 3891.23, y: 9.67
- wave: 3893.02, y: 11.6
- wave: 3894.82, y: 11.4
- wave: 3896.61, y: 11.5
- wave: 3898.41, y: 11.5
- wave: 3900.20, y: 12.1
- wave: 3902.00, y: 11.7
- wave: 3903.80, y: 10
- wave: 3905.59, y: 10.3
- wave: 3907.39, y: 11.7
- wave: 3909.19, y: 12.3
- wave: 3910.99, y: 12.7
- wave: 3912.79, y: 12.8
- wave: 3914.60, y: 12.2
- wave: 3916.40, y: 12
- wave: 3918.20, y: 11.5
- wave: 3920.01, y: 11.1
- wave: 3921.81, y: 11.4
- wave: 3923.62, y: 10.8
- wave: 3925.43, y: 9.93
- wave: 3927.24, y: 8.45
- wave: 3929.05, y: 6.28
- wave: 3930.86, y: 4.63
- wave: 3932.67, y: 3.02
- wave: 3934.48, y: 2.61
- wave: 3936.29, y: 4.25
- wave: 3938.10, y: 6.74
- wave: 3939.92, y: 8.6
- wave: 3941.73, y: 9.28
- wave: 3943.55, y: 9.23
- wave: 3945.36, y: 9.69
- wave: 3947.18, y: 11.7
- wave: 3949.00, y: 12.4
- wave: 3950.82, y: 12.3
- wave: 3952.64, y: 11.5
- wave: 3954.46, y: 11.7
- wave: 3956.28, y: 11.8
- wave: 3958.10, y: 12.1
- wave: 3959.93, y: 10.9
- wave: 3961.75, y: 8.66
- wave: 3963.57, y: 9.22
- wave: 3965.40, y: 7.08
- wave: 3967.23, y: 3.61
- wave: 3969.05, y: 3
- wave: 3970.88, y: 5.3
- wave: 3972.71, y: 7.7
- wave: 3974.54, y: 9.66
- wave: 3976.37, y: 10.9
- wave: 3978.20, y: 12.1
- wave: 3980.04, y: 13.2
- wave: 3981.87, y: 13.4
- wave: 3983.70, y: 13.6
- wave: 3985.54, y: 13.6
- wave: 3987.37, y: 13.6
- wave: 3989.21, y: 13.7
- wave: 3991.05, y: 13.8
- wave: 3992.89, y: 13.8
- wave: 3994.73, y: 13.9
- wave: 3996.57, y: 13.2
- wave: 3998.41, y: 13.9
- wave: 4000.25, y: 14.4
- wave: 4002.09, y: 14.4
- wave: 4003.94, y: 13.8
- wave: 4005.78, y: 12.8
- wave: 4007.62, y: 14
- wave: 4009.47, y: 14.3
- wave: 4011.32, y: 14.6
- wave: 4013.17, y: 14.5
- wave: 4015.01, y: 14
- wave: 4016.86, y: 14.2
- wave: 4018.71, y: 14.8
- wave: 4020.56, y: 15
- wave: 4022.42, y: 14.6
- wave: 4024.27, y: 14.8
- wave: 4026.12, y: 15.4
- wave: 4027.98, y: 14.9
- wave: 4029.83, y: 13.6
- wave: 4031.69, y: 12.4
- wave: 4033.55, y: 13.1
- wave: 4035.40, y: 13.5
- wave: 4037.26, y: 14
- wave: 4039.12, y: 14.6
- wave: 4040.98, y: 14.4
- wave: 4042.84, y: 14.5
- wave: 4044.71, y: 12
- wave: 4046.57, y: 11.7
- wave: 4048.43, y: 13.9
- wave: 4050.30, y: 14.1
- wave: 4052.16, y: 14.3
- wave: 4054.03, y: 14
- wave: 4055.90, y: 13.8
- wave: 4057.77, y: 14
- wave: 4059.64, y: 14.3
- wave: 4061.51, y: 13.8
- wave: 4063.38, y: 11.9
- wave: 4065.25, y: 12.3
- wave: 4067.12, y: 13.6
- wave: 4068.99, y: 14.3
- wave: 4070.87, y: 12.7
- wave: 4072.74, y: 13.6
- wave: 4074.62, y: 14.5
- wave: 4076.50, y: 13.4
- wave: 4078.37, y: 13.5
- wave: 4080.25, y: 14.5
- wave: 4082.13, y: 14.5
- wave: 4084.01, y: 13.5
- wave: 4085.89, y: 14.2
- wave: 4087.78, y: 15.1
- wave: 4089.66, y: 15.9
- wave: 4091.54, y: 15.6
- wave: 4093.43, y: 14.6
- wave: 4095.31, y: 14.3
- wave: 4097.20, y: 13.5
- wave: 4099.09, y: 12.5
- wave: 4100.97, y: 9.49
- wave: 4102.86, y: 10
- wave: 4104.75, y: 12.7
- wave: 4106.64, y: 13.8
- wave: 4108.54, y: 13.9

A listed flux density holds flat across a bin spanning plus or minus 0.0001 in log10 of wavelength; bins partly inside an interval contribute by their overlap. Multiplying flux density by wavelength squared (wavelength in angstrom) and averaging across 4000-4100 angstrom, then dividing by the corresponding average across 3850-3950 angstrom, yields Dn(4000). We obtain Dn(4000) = 1.49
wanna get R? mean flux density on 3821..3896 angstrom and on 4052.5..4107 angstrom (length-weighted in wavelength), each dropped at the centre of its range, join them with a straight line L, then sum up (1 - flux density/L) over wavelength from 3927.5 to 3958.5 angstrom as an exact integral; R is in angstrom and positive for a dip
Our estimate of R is 7.4 angstrom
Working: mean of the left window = 9.93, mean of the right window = 13.6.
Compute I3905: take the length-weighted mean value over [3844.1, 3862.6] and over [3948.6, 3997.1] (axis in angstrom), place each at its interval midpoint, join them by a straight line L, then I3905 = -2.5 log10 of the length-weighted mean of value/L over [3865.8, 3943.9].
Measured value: 0.12 mag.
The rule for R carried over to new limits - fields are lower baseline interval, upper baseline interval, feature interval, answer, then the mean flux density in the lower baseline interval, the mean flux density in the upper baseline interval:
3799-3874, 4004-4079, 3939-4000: 8.6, 10.5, 13.8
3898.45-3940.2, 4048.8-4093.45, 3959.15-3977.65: 5.5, 9.49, 14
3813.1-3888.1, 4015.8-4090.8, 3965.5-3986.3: 4.9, 10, 13.9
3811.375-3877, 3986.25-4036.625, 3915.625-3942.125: 8.9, 10.1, 14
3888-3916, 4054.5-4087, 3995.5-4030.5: -3.9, 11.2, 13.7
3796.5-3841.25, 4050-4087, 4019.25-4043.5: -2.0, 9.87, 13.7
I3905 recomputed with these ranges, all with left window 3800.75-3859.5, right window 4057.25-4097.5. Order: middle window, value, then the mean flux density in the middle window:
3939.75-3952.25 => 0.14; 10.6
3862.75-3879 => -0.03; 11.2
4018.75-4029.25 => -0.13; 14.9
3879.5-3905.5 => 0.09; 10.4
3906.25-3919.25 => -0.05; 12.1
